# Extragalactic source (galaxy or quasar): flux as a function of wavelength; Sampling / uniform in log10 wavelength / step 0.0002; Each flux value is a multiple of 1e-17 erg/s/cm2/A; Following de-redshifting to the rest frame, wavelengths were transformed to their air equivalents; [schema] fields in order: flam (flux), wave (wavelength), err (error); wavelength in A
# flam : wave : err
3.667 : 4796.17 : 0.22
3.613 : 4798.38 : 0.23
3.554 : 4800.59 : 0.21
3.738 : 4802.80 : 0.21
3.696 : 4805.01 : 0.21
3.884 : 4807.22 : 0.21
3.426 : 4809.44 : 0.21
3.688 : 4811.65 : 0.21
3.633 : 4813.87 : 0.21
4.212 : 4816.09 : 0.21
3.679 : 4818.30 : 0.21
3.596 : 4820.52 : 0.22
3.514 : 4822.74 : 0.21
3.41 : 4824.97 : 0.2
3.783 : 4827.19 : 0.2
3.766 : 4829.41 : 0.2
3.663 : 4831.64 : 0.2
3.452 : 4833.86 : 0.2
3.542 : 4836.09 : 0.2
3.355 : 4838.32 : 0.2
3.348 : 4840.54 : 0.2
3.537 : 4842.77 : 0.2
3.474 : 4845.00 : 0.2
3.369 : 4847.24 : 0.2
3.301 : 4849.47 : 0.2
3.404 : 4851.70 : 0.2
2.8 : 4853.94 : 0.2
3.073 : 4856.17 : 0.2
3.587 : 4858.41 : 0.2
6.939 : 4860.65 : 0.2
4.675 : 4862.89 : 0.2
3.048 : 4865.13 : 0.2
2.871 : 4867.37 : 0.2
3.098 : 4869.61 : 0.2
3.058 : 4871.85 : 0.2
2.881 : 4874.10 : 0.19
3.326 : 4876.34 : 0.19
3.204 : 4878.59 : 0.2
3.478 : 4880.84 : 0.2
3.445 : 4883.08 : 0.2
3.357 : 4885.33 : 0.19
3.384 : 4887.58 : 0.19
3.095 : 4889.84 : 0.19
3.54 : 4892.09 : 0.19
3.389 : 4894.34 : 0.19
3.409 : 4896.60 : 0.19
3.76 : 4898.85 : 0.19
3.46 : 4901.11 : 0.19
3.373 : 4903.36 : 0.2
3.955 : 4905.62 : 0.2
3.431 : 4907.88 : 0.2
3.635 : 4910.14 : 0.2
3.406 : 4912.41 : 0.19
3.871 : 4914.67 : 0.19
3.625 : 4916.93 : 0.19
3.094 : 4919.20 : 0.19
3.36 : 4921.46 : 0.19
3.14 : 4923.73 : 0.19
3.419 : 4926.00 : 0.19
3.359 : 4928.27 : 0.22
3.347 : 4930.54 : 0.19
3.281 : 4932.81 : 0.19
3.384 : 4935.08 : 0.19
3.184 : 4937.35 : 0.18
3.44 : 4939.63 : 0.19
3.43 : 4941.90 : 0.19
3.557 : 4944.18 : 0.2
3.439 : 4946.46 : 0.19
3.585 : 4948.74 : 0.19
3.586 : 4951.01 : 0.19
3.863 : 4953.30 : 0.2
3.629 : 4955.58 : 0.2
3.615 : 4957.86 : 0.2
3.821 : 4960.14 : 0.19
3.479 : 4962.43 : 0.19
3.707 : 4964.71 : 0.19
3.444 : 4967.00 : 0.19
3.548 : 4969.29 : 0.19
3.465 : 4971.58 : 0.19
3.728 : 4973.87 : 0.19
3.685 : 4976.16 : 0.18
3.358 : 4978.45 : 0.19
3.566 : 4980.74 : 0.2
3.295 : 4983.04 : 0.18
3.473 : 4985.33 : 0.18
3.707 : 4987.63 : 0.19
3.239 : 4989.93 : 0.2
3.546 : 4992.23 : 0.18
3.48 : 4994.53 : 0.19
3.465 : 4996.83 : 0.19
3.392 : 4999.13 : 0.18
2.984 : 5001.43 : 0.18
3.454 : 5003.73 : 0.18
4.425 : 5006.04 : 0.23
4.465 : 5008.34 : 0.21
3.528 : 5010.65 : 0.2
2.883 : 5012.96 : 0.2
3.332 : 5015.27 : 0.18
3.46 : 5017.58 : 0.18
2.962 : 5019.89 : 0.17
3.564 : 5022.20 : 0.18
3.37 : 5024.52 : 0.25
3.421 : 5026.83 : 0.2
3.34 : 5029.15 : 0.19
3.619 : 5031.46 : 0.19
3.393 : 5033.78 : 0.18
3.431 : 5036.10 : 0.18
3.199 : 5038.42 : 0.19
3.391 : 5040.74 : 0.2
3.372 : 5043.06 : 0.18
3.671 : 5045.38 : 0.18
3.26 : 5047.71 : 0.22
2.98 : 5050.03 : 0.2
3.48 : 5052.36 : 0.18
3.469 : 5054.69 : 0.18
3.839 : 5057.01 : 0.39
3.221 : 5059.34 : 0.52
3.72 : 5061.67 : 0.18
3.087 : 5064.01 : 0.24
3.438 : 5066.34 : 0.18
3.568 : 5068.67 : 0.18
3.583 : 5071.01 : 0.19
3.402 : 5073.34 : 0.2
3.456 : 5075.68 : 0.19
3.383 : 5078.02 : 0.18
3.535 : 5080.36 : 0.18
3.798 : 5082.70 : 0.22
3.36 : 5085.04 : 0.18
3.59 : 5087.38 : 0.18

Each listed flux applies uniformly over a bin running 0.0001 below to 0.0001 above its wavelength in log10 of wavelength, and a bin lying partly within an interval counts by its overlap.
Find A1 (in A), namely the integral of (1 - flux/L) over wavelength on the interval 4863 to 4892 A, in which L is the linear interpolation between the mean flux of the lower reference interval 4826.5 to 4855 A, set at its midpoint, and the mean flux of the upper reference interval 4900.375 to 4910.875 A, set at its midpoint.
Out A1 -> 2.2 A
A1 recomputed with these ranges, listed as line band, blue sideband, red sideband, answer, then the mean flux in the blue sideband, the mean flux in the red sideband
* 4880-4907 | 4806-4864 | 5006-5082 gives 1.2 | 3.7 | 3.45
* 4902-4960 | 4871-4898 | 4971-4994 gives -1.5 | 3.3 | 3.51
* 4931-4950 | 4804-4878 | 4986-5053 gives 0.5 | 3.58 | 3.44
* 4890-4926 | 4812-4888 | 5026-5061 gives 0.2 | 3.54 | 3.41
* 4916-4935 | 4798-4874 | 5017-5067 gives 1.0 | 3.6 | 3.39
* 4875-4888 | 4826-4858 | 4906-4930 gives 0.3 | 3.42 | 3.45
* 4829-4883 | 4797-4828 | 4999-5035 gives 1.9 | 3.67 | 3.48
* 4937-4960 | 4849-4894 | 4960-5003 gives -0.5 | 3.48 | 3.49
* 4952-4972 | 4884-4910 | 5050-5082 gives -0.9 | 3.47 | 3.46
